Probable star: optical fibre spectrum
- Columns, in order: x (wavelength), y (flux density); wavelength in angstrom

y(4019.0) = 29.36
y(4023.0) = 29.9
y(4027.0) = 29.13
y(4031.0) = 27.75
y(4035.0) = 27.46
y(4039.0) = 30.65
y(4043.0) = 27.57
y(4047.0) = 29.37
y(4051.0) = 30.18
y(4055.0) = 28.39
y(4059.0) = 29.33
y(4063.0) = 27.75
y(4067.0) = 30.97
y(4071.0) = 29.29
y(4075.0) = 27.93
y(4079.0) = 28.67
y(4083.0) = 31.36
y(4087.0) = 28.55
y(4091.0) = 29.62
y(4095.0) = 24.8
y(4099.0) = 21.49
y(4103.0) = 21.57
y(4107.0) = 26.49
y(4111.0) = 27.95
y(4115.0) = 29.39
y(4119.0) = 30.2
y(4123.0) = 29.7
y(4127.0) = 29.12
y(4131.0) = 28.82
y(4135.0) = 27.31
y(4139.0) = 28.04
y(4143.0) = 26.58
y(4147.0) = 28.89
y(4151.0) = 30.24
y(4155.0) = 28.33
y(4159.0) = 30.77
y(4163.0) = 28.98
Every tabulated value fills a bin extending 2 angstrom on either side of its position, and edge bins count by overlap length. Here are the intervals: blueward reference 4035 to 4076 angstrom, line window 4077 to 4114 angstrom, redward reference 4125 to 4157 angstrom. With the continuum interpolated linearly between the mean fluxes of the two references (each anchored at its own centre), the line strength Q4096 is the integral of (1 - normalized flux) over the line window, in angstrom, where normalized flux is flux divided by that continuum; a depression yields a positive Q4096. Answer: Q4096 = 2.6 angstrom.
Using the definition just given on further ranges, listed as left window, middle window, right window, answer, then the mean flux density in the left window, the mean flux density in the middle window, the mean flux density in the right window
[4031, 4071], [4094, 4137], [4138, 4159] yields 2.60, 29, 27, 28.7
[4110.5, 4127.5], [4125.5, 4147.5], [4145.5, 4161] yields 1.07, 29.4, 28.1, 29.6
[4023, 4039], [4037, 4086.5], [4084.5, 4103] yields -3.72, 28.7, 29.3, 25.8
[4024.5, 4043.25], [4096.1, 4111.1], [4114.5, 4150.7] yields 2.48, 28.6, 23.9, 28.7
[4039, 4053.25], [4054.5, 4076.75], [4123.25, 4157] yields 0.08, 29.3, 29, 28.5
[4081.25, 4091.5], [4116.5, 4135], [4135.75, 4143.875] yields -0.77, 29.8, 29.2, 27.4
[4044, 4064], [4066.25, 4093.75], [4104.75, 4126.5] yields -0.40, 29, 29.3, 28.7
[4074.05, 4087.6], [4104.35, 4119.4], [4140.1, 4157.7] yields 0.48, 29.3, 28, 28.6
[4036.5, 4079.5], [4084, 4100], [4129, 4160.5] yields 1.20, 29.1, 26.7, 28.6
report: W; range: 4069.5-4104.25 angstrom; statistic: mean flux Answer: 27.1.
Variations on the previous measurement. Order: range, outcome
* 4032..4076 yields 29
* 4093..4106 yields 22.9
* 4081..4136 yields 27.6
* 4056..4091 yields 29.2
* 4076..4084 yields 29.6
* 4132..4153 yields 28.2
